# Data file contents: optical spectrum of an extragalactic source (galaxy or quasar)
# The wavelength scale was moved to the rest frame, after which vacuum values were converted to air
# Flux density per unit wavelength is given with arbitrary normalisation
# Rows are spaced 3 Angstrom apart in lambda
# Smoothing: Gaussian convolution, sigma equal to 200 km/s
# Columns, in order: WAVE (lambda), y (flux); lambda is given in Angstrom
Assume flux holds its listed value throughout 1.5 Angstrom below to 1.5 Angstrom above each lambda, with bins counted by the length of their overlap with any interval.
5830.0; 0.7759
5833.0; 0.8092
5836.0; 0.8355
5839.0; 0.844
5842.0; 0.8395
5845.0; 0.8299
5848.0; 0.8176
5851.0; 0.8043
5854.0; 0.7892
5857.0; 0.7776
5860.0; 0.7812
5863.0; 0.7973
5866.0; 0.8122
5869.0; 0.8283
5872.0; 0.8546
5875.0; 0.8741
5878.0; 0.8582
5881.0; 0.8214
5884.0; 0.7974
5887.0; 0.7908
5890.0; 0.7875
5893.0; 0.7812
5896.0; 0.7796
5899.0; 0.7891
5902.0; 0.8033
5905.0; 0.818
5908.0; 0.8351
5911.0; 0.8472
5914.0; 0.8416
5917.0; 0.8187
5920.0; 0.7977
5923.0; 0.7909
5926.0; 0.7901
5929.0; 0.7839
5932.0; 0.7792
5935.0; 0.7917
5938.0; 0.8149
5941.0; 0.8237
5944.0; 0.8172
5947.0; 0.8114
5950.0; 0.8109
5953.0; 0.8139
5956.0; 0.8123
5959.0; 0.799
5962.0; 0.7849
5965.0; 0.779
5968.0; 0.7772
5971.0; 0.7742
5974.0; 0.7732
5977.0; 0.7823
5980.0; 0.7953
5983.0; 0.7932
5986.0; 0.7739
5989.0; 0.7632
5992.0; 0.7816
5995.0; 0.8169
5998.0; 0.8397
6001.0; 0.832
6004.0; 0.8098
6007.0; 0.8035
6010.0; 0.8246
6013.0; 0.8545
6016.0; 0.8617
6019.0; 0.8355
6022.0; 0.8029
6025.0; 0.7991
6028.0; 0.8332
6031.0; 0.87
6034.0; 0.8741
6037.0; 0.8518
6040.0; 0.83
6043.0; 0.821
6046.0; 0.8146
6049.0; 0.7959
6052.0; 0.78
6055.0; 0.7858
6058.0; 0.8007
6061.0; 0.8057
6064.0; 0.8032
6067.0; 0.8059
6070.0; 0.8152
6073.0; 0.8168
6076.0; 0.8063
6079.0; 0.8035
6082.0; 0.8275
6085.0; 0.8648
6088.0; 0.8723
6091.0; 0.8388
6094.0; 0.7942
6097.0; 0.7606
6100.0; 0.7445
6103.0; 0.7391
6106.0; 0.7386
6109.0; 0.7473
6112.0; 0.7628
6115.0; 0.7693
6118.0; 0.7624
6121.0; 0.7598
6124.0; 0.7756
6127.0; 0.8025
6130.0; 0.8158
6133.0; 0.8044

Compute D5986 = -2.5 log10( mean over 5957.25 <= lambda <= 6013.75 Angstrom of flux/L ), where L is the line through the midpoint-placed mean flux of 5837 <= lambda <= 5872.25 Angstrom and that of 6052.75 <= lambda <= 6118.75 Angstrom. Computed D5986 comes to 0.007 mag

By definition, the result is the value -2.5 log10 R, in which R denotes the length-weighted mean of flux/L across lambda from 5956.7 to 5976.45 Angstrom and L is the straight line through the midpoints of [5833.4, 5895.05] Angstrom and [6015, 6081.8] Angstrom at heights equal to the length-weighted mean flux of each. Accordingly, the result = 0.05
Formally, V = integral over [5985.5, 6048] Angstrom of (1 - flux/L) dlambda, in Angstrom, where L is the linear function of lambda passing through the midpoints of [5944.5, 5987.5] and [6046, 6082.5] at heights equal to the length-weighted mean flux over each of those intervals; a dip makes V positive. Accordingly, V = -2.0 Angstrom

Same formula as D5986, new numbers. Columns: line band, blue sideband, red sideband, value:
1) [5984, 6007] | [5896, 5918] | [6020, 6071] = 0.02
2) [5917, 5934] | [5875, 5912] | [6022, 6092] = 0.03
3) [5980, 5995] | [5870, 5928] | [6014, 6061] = 0.05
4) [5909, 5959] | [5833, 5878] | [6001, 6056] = 0.02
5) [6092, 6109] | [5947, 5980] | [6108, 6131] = 0.03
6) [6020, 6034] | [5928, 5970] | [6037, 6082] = -0.03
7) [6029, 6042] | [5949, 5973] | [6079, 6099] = -0.06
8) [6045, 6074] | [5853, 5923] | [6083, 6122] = -0.02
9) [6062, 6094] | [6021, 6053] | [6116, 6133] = -0.02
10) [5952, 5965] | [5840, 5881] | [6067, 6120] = 0.01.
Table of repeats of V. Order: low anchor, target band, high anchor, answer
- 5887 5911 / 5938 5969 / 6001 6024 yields 0.38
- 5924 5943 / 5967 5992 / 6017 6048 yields 1.07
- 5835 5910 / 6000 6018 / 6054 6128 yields -0.69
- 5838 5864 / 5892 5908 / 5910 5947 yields 0.19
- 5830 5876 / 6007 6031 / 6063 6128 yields -0.94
